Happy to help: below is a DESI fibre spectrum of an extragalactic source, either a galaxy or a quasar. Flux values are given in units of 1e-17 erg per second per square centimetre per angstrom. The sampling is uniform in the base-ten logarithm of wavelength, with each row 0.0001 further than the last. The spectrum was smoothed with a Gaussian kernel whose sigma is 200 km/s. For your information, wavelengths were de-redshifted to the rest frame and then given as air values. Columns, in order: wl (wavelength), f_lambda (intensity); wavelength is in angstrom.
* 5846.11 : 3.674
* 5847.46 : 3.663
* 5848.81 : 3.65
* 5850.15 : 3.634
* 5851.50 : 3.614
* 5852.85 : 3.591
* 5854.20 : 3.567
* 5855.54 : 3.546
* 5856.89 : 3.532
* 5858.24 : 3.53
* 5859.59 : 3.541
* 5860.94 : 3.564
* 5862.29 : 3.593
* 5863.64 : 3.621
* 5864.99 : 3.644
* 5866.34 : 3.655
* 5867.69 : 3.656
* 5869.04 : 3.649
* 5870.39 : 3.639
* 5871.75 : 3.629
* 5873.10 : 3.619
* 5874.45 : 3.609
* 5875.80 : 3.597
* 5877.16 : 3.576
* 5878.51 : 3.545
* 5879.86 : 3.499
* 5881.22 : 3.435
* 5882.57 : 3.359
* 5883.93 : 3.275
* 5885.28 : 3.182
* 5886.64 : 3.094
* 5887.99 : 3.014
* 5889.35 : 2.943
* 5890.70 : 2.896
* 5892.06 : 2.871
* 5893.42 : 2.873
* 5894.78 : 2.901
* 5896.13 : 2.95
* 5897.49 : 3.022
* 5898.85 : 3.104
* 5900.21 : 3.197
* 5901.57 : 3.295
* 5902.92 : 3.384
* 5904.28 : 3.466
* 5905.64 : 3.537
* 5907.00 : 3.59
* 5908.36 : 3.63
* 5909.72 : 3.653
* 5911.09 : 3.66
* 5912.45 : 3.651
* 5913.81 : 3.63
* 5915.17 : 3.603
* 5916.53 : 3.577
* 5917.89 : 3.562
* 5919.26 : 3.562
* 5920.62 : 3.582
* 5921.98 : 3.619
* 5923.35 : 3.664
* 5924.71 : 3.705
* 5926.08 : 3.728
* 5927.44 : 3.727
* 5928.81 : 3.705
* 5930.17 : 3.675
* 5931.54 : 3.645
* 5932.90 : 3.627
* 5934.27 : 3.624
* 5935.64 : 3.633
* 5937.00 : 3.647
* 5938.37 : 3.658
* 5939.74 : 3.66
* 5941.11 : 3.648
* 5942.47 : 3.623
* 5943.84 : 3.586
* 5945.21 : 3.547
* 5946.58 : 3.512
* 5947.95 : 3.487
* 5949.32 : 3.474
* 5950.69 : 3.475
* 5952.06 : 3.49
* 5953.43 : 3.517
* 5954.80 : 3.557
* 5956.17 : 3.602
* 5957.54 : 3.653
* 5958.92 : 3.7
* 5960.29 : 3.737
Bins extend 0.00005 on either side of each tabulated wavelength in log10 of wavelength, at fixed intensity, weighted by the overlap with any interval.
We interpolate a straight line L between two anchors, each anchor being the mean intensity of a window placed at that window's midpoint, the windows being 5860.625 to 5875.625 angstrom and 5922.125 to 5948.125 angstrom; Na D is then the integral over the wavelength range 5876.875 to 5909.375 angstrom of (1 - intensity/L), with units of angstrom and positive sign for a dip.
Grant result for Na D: 3.5 angstrom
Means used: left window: 3.63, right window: 3.64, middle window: 3.24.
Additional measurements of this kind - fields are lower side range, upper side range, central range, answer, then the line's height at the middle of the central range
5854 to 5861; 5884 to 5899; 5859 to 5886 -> -1.98 angstrom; 3.3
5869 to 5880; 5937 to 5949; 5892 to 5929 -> 1.46 angstrom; 3.59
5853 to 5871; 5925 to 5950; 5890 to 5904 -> 2.13 angstrom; 3.61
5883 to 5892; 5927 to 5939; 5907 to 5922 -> -0.86 angstrom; 3.42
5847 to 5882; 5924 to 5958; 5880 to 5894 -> 1.89 angstrom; 3.6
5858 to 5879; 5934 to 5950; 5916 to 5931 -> -0.22 angstrom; 3.59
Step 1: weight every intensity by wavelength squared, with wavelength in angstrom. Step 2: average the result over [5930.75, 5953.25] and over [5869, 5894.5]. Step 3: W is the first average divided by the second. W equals 1.10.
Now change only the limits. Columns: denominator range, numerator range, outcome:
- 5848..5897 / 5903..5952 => 1.08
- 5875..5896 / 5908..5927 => 1.15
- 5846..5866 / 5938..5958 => 1.02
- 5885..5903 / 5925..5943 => 1.22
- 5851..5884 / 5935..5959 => 1.03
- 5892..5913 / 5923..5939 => 1.12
